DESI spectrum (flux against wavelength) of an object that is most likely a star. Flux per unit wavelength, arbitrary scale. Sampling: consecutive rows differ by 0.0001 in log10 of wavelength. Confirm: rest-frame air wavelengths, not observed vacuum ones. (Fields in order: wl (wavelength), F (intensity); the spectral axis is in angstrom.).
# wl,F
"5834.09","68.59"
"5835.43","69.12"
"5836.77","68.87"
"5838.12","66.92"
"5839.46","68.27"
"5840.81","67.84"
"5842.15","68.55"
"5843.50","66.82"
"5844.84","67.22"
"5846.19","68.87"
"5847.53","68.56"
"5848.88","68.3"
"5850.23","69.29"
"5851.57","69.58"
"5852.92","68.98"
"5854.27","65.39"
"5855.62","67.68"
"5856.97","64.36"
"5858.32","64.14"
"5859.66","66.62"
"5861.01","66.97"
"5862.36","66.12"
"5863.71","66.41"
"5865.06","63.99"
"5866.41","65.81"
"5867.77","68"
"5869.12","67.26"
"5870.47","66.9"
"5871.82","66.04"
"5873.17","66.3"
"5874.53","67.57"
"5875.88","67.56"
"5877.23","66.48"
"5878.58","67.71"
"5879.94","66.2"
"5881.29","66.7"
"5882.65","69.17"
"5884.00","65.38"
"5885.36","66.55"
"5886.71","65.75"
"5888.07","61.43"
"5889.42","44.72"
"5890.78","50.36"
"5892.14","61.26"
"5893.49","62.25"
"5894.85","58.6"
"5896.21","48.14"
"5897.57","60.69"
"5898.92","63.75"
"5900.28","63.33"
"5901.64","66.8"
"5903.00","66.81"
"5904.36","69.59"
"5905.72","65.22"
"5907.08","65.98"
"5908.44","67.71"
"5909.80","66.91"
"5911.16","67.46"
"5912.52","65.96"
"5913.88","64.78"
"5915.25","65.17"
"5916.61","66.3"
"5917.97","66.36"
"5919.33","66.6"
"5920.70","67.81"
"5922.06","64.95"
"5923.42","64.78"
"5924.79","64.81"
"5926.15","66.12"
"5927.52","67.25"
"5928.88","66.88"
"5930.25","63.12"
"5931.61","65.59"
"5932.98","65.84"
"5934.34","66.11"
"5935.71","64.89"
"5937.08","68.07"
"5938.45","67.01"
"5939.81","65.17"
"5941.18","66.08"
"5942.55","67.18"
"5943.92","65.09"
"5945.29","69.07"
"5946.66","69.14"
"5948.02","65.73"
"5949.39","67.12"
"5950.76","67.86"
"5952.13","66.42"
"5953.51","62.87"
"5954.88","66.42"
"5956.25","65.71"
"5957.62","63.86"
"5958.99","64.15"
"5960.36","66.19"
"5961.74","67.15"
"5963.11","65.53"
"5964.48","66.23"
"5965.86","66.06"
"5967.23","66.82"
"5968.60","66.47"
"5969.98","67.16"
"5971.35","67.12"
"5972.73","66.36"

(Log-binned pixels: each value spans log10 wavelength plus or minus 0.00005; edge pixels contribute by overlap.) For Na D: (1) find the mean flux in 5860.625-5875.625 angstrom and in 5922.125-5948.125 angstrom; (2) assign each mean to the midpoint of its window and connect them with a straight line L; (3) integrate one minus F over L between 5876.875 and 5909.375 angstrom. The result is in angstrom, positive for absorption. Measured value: 1.7 angstrom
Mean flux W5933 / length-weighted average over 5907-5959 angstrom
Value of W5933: 66.1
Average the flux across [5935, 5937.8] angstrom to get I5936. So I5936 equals 66.3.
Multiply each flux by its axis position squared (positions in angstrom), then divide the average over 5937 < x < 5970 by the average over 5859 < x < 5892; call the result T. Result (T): 1.05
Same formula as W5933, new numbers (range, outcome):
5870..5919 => 64.1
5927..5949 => 66.4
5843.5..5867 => 67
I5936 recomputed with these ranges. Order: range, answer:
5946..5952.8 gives 67.3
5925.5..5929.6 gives 66.6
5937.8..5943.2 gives 66.4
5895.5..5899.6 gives 57.6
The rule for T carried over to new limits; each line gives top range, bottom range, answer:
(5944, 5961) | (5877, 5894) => 1.08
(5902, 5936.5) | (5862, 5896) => 1.05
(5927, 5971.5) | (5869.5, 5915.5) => 1.05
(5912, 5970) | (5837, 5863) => 1.01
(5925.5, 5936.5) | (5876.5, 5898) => 1.09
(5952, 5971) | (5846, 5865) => 1.02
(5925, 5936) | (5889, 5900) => 1.17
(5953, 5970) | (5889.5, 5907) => 1.10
